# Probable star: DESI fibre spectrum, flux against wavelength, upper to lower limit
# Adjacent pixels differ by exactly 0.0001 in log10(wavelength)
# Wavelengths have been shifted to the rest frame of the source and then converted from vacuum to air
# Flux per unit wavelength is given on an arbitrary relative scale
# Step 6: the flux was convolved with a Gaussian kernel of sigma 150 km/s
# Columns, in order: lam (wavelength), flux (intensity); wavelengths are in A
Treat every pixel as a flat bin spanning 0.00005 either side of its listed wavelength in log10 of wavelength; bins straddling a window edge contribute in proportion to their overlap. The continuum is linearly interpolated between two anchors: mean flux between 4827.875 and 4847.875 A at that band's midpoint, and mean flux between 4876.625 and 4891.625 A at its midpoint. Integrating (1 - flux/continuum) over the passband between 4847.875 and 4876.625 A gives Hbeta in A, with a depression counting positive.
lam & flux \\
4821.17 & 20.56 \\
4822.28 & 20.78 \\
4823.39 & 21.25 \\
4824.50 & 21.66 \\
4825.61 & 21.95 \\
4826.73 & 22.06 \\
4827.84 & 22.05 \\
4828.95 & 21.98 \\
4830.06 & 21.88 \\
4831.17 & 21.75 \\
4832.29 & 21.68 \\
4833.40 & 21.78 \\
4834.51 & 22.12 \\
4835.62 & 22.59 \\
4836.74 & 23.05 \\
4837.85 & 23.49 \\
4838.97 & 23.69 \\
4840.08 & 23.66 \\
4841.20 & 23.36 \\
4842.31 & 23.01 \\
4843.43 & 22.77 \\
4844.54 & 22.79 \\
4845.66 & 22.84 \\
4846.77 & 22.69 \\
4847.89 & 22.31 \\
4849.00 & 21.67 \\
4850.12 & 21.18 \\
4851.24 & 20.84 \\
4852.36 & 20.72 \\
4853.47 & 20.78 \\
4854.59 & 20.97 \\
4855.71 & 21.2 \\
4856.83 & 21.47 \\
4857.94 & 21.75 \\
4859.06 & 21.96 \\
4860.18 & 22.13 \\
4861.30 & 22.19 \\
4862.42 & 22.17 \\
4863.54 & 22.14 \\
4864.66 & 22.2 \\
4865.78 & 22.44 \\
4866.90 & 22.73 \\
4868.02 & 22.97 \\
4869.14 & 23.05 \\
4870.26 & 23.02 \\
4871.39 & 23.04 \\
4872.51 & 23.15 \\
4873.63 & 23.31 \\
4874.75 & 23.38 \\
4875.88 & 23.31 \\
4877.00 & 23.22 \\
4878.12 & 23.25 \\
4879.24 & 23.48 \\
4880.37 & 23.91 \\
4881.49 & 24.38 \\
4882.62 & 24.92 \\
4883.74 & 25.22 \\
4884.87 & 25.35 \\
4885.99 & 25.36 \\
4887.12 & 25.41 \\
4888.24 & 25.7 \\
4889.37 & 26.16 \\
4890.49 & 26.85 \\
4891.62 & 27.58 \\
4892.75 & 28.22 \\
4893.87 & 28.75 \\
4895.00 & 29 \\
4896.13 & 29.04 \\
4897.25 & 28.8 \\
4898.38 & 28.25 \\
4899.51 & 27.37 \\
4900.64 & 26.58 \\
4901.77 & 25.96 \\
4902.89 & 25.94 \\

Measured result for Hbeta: 2.1 A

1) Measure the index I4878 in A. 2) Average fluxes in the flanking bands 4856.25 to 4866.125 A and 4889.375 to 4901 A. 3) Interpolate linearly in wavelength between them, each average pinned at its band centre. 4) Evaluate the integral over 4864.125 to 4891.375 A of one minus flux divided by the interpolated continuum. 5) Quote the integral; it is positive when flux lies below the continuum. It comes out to 1.0 A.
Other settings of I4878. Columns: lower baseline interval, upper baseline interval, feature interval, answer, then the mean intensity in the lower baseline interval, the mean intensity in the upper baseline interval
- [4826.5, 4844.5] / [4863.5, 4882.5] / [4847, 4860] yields 0.8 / 22.6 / 23.2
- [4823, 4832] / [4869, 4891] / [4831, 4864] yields 0.8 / 21.8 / 24.3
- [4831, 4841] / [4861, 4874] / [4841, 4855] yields 0.4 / 22.7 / 22.7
